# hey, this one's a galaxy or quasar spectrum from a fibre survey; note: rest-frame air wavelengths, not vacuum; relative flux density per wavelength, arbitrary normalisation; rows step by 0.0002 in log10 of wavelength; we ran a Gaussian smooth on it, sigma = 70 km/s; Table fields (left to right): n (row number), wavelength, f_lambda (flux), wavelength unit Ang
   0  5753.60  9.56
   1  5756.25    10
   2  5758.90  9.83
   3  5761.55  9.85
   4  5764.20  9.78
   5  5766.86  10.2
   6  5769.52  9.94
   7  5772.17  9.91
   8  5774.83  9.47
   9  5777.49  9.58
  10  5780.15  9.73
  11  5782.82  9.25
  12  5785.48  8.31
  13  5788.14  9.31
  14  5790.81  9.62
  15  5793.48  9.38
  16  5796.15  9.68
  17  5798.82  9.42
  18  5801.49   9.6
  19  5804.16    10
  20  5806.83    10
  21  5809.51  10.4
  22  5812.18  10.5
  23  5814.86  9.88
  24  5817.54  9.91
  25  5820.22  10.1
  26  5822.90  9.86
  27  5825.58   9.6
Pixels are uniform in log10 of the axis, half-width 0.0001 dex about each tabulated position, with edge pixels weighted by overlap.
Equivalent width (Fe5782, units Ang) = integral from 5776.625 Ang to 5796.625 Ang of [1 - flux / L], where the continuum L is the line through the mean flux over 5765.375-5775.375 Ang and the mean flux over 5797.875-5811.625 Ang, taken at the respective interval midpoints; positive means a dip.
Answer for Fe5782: 1.2 Ang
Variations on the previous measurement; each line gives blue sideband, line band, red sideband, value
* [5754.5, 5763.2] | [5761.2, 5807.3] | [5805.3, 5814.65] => 2.1 Ang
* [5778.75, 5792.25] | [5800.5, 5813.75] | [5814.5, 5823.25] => -0.6 Ang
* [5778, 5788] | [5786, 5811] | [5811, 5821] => -0.2 Ang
